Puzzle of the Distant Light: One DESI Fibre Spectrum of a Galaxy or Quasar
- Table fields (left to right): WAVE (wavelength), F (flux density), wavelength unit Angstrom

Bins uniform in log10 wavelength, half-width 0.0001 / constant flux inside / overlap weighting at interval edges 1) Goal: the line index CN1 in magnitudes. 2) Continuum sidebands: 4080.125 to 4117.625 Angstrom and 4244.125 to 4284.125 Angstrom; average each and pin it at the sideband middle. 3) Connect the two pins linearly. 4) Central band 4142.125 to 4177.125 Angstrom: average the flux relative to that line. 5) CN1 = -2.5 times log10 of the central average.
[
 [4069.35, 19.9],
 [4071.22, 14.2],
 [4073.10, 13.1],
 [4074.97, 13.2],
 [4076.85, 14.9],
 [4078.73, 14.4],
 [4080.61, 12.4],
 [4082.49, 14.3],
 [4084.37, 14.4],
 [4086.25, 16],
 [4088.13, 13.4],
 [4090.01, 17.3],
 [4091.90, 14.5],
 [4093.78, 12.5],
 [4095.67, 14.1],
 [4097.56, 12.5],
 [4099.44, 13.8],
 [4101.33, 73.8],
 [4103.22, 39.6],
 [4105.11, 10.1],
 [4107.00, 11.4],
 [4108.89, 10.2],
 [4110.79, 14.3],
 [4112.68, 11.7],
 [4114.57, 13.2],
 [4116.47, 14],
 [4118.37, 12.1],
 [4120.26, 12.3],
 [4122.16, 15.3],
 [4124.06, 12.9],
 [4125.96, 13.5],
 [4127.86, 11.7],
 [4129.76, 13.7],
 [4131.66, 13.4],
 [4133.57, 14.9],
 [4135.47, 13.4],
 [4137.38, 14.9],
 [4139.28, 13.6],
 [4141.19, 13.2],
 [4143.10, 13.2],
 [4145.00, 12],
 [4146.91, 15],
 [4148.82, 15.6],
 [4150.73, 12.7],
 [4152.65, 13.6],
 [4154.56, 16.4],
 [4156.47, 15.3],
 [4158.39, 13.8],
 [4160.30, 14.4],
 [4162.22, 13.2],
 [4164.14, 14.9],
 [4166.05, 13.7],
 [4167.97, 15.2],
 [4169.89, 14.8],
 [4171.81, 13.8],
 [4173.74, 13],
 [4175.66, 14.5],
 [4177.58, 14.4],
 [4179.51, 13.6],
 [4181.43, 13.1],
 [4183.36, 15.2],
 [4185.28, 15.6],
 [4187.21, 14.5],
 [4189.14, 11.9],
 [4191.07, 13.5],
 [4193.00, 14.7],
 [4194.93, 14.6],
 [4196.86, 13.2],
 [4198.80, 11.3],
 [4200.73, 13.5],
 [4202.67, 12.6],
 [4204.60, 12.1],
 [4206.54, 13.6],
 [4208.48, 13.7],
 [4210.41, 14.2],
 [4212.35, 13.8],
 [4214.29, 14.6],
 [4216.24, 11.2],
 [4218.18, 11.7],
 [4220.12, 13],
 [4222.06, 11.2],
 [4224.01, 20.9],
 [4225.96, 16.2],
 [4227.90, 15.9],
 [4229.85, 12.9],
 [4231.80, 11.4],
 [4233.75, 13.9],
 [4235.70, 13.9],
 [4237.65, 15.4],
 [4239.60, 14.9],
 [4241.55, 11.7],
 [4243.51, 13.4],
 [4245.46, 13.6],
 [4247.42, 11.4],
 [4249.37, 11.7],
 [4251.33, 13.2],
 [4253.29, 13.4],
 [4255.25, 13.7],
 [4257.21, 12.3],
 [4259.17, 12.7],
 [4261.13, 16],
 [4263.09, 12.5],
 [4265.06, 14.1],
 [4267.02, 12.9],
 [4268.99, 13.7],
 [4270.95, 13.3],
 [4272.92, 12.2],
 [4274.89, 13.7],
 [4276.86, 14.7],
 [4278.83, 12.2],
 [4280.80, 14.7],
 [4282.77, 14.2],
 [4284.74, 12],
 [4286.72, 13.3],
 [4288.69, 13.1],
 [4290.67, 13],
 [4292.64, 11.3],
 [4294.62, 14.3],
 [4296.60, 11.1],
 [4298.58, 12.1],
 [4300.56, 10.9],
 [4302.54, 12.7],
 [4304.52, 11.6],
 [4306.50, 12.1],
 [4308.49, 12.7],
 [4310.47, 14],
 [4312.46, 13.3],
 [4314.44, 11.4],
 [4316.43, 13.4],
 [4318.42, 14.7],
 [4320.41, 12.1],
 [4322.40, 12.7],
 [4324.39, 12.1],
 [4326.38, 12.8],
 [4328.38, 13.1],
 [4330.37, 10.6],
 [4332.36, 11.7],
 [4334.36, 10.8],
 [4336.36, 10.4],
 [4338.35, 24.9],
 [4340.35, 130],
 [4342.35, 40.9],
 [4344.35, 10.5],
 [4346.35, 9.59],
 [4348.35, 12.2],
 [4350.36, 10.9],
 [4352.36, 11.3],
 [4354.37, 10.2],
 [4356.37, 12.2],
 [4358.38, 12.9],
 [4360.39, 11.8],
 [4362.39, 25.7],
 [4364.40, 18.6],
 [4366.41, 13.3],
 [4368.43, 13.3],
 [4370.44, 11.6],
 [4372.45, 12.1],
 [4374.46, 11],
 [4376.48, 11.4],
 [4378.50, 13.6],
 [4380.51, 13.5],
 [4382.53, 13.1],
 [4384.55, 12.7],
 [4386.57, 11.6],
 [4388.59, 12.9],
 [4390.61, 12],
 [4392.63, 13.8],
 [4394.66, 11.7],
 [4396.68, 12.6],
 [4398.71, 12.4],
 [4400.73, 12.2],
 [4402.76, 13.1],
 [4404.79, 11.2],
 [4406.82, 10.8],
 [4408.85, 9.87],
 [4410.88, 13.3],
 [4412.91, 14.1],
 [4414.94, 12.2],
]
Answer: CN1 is 0.14 mag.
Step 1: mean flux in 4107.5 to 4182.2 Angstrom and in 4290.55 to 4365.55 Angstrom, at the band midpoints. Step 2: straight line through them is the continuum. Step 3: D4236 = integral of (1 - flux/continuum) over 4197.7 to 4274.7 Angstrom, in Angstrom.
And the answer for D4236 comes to 9.1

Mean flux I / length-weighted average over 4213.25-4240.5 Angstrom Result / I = 14.1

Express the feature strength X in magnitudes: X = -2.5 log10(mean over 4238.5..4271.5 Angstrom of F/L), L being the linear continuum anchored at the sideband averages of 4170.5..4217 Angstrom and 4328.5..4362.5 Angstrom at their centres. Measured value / 0.25 mag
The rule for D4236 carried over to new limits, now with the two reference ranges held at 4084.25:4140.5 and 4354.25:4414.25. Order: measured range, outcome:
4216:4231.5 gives 0.82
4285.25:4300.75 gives 1.81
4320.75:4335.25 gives 1.79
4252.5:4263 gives 0.72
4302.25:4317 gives 1.34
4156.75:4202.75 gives 4.62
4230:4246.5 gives 1.42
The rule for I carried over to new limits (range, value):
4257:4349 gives 16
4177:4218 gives 13.5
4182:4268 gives 13.6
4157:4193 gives 14.1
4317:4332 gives 12.6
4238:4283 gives 13.3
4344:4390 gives 12.9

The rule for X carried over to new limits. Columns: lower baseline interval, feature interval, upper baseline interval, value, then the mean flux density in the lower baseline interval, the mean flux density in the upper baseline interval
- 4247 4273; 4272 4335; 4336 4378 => 0.27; 13.1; 20.3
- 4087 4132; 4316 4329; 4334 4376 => 0.46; 16.8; 20.2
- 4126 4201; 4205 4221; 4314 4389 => 0.12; 13.9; 16.8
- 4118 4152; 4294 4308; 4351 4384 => 0.12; 13.5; 13.4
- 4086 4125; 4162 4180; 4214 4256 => 0.10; 17.4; 13.6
